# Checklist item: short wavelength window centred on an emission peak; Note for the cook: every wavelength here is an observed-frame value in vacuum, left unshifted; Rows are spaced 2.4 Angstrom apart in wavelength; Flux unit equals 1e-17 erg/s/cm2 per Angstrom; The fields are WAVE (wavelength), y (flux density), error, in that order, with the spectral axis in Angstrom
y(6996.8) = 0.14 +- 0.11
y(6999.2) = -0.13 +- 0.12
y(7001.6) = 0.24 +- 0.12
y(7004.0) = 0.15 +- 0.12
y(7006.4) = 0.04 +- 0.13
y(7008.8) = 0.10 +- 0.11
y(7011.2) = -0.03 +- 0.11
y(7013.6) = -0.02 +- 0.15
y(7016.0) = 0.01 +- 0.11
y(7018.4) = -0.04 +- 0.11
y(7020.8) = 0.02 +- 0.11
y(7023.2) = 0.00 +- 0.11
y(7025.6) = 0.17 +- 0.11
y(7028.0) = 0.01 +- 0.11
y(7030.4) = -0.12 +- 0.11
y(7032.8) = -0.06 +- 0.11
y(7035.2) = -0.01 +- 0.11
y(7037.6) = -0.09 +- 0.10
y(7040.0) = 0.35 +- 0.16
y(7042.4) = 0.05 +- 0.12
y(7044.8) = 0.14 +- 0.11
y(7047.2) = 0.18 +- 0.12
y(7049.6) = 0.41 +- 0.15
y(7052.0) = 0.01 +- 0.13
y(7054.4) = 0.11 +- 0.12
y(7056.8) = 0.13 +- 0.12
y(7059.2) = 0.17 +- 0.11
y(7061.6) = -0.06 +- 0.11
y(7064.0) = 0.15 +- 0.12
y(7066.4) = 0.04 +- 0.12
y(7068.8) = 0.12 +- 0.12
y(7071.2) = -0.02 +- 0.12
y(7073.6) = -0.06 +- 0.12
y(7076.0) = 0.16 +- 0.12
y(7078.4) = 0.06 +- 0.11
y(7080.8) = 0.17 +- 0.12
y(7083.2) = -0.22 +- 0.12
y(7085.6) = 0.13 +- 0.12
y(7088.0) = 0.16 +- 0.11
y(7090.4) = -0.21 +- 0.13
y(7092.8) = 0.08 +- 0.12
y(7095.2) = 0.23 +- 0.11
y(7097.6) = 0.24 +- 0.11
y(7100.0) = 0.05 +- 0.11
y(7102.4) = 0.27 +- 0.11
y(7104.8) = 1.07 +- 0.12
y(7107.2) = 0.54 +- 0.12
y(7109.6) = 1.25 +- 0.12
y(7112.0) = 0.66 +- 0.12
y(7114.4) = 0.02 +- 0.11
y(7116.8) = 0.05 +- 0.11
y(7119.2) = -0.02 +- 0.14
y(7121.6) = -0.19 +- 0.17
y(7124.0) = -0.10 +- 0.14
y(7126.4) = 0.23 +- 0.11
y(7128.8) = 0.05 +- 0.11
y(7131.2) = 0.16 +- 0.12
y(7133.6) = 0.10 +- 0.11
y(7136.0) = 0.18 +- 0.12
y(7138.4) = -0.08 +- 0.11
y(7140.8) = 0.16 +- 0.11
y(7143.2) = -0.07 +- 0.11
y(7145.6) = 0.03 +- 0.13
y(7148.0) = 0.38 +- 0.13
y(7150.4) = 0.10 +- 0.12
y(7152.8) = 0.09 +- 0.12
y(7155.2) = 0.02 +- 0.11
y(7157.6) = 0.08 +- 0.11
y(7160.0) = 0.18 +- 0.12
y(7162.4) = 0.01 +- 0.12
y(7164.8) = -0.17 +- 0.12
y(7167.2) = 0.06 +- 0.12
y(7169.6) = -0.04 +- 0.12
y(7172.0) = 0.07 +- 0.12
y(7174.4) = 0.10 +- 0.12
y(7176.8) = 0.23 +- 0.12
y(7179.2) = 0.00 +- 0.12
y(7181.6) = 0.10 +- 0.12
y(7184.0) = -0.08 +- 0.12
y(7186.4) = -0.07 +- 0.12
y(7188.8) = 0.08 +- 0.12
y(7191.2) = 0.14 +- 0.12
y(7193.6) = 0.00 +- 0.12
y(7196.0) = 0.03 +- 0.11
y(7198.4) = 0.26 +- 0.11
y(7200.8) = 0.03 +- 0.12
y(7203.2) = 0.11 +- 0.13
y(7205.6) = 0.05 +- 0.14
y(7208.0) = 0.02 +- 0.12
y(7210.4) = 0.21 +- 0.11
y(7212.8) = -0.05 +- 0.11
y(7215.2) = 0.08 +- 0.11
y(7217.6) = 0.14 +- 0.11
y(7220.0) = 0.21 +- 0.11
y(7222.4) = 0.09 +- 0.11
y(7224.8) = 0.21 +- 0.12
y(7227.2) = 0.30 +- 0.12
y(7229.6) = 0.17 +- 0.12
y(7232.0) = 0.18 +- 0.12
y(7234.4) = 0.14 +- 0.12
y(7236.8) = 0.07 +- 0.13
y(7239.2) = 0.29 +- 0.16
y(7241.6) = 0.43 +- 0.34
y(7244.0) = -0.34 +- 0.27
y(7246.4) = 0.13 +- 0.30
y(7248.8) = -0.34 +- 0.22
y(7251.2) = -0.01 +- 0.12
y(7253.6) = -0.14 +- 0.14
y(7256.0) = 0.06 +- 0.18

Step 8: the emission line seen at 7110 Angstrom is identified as [O II]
